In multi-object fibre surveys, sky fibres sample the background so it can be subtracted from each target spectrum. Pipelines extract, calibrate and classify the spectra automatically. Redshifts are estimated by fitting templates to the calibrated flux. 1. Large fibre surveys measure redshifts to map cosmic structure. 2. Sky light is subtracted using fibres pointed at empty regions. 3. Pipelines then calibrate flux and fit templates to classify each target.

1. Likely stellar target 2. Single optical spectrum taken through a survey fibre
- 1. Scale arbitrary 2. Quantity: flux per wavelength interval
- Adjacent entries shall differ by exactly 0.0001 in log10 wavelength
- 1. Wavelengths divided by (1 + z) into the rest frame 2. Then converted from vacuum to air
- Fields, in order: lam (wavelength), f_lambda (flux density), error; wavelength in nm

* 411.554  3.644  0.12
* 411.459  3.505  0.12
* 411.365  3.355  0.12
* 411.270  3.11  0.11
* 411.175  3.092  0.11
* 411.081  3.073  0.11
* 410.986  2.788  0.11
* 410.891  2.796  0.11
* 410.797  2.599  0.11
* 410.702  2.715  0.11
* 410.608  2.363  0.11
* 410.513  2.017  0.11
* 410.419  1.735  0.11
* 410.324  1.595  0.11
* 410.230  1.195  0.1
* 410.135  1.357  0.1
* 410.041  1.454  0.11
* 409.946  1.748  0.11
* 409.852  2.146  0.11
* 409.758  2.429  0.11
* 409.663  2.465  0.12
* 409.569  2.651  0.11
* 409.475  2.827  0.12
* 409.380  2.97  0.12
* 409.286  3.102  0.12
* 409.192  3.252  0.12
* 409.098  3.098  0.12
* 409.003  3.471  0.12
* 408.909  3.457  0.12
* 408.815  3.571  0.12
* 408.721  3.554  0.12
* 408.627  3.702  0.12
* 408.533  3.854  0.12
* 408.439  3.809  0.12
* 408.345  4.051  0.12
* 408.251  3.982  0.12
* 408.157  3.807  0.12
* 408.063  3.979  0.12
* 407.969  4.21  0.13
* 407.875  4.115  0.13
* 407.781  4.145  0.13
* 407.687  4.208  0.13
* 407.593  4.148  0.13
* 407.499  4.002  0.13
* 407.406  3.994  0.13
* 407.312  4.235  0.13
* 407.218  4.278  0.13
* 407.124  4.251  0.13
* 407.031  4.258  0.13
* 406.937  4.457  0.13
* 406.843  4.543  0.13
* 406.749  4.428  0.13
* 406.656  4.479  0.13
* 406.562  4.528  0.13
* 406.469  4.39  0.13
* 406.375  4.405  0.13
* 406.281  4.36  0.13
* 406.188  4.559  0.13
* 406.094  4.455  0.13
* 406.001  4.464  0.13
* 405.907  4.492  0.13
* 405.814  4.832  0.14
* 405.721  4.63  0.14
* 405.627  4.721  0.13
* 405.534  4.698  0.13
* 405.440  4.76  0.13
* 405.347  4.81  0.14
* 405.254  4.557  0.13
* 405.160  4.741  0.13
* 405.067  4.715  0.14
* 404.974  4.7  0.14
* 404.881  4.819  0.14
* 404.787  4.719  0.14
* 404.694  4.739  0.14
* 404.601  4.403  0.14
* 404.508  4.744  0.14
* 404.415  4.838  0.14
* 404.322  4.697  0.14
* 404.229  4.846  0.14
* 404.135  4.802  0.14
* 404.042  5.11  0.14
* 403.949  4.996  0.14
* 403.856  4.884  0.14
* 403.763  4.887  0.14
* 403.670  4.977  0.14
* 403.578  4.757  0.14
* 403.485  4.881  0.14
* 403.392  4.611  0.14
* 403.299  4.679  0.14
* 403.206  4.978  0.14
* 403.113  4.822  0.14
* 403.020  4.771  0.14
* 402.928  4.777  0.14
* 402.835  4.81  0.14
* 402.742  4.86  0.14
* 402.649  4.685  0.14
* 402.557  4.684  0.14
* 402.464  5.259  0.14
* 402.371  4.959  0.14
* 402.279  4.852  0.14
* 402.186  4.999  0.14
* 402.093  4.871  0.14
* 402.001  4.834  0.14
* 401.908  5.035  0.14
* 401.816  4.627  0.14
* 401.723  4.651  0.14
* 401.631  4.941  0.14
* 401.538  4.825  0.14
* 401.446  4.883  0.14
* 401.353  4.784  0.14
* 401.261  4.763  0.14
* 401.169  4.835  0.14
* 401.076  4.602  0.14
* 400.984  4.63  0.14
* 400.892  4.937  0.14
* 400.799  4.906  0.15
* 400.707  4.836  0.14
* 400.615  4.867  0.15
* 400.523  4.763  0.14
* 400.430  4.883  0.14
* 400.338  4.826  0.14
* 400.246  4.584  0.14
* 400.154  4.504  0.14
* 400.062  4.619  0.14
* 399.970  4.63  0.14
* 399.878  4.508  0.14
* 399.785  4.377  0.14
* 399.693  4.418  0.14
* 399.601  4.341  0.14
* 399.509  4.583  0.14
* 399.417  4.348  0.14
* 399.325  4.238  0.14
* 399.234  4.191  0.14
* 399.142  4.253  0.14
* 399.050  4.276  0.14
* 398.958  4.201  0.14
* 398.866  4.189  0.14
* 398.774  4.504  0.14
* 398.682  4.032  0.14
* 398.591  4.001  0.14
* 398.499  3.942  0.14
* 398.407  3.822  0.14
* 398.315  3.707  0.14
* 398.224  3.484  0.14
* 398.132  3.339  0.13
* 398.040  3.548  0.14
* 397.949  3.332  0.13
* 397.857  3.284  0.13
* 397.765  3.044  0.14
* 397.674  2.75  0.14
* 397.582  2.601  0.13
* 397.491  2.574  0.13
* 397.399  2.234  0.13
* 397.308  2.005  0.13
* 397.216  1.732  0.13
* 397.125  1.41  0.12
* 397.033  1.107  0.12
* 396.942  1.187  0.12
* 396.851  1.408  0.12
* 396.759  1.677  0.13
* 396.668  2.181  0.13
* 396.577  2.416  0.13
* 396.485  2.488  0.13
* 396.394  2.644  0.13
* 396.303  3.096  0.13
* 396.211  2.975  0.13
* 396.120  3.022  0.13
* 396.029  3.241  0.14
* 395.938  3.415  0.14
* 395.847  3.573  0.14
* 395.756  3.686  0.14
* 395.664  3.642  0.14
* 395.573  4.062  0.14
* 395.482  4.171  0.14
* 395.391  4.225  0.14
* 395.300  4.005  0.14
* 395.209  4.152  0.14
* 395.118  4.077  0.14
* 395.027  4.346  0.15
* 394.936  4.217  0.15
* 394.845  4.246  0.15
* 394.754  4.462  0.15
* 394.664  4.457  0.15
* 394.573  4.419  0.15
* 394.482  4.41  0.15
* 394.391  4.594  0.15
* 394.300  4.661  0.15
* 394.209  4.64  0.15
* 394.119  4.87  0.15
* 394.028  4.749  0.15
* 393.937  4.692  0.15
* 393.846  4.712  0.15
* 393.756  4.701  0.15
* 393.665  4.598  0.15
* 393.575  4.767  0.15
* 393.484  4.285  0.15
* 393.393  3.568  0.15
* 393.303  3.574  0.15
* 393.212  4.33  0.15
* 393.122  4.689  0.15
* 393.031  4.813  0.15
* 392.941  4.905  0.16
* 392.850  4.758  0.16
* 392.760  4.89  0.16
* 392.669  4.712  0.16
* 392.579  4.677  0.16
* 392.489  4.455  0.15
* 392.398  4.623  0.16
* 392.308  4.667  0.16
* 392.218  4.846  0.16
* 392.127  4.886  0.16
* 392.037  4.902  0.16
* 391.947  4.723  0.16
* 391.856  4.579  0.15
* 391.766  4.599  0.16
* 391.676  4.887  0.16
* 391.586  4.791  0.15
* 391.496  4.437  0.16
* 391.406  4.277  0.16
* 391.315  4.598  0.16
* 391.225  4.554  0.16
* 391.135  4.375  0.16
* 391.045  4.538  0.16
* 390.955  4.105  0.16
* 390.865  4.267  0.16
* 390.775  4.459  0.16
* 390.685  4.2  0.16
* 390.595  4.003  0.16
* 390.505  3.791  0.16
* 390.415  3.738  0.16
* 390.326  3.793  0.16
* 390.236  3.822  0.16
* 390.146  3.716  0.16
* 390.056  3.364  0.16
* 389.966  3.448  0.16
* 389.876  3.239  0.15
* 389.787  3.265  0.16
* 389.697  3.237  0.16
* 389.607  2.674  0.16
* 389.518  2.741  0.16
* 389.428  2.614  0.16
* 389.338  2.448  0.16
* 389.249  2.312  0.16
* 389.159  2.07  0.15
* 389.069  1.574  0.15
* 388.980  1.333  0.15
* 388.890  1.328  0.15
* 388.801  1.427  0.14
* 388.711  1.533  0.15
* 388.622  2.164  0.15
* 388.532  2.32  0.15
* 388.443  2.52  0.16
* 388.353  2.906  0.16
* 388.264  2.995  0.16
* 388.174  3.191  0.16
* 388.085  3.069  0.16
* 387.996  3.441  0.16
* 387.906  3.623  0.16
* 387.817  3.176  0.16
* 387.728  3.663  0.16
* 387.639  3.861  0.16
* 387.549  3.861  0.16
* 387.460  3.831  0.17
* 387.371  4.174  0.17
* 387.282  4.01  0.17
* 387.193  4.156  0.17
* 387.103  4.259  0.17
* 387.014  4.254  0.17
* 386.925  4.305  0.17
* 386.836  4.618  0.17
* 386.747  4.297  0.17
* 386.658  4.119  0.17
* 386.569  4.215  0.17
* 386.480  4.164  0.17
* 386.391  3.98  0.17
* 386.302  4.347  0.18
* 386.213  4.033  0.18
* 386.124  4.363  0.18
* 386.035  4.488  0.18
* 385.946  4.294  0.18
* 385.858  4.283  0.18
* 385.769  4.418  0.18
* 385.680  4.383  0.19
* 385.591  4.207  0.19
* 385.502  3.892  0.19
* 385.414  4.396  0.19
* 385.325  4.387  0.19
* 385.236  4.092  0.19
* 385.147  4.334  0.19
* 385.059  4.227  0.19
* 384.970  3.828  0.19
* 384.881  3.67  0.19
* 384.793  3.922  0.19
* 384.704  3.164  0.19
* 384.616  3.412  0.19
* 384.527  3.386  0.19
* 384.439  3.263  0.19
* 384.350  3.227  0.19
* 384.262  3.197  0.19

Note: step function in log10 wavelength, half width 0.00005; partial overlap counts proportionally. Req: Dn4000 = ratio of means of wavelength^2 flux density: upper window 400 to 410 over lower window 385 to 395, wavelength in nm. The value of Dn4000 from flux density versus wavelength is 1.2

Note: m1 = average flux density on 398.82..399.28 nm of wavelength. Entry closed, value 4.23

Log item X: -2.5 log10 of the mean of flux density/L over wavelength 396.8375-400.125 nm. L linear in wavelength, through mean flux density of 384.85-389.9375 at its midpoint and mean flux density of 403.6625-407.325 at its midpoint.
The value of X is 0.20 mag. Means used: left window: 3.48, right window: 4.63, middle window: 3.48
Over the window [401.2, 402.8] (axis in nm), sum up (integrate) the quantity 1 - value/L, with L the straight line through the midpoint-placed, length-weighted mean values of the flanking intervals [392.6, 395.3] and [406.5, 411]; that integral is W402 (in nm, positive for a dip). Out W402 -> -0.42 nm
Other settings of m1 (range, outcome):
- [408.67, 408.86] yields 3.57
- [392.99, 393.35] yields 4.34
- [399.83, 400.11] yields 4.57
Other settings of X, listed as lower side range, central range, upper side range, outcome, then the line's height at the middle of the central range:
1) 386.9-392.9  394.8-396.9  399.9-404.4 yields 0.252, 4.23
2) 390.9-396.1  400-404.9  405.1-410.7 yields -0.215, 3.95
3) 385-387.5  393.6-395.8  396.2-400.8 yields -0.168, 3.74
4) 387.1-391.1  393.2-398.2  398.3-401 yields 0.133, 3.97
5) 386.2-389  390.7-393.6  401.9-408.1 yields -0.212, 3.74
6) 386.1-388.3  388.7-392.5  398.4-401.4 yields 0.117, 4.07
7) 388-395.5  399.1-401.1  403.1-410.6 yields -0.163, 3.95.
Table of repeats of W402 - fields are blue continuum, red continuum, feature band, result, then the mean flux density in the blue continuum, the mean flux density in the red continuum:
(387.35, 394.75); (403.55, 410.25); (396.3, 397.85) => 0.700 nm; 3.85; 4.04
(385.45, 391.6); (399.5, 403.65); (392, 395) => -0.397 nm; 3.59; 4.76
